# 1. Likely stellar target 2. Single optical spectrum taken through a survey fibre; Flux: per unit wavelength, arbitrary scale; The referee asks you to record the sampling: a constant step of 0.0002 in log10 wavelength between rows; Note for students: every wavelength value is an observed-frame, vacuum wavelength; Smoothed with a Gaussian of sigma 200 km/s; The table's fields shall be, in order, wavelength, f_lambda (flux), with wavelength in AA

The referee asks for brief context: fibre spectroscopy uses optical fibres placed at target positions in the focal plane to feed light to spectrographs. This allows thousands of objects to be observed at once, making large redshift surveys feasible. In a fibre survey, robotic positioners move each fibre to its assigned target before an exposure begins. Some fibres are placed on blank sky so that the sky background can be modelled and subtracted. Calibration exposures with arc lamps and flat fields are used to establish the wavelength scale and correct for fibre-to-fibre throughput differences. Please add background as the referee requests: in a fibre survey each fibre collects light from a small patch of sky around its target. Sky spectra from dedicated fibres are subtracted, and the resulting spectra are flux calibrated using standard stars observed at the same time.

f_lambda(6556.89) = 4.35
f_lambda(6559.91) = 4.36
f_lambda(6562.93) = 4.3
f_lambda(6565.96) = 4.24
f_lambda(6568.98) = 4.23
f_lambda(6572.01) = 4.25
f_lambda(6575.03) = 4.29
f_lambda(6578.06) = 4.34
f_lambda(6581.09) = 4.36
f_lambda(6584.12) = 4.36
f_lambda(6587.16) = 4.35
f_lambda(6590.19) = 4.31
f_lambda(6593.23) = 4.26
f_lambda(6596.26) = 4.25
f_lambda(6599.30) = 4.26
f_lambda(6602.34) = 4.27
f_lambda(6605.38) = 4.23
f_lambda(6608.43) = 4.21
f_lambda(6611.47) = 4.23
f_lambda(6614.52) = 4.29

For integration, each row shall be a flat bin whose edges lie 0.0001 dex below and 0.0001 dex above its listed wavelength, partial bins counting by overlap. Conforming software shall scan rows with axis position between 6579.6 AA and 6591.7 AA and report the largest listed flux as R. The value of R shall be 4.36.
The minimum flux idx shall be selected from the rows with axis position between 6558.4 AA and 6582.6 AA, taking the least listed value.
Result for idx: 4.23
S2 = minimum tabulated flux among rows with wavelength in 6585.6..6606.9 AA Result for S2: 4.23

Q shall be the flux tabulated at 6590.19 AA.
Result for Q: 4.31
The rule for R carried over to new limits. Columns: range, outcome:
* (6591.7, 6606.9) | 4.27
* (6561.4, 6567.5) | 4.3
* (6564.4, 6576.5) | 4.29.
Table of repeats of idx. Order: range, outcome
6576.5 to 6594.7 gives 4.26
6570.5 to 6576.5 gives 4.25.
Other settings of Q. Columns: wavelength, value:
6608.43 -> 4.21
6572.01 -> 4.25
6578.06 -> 4.34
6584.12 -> 4.36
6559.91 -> 4.36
